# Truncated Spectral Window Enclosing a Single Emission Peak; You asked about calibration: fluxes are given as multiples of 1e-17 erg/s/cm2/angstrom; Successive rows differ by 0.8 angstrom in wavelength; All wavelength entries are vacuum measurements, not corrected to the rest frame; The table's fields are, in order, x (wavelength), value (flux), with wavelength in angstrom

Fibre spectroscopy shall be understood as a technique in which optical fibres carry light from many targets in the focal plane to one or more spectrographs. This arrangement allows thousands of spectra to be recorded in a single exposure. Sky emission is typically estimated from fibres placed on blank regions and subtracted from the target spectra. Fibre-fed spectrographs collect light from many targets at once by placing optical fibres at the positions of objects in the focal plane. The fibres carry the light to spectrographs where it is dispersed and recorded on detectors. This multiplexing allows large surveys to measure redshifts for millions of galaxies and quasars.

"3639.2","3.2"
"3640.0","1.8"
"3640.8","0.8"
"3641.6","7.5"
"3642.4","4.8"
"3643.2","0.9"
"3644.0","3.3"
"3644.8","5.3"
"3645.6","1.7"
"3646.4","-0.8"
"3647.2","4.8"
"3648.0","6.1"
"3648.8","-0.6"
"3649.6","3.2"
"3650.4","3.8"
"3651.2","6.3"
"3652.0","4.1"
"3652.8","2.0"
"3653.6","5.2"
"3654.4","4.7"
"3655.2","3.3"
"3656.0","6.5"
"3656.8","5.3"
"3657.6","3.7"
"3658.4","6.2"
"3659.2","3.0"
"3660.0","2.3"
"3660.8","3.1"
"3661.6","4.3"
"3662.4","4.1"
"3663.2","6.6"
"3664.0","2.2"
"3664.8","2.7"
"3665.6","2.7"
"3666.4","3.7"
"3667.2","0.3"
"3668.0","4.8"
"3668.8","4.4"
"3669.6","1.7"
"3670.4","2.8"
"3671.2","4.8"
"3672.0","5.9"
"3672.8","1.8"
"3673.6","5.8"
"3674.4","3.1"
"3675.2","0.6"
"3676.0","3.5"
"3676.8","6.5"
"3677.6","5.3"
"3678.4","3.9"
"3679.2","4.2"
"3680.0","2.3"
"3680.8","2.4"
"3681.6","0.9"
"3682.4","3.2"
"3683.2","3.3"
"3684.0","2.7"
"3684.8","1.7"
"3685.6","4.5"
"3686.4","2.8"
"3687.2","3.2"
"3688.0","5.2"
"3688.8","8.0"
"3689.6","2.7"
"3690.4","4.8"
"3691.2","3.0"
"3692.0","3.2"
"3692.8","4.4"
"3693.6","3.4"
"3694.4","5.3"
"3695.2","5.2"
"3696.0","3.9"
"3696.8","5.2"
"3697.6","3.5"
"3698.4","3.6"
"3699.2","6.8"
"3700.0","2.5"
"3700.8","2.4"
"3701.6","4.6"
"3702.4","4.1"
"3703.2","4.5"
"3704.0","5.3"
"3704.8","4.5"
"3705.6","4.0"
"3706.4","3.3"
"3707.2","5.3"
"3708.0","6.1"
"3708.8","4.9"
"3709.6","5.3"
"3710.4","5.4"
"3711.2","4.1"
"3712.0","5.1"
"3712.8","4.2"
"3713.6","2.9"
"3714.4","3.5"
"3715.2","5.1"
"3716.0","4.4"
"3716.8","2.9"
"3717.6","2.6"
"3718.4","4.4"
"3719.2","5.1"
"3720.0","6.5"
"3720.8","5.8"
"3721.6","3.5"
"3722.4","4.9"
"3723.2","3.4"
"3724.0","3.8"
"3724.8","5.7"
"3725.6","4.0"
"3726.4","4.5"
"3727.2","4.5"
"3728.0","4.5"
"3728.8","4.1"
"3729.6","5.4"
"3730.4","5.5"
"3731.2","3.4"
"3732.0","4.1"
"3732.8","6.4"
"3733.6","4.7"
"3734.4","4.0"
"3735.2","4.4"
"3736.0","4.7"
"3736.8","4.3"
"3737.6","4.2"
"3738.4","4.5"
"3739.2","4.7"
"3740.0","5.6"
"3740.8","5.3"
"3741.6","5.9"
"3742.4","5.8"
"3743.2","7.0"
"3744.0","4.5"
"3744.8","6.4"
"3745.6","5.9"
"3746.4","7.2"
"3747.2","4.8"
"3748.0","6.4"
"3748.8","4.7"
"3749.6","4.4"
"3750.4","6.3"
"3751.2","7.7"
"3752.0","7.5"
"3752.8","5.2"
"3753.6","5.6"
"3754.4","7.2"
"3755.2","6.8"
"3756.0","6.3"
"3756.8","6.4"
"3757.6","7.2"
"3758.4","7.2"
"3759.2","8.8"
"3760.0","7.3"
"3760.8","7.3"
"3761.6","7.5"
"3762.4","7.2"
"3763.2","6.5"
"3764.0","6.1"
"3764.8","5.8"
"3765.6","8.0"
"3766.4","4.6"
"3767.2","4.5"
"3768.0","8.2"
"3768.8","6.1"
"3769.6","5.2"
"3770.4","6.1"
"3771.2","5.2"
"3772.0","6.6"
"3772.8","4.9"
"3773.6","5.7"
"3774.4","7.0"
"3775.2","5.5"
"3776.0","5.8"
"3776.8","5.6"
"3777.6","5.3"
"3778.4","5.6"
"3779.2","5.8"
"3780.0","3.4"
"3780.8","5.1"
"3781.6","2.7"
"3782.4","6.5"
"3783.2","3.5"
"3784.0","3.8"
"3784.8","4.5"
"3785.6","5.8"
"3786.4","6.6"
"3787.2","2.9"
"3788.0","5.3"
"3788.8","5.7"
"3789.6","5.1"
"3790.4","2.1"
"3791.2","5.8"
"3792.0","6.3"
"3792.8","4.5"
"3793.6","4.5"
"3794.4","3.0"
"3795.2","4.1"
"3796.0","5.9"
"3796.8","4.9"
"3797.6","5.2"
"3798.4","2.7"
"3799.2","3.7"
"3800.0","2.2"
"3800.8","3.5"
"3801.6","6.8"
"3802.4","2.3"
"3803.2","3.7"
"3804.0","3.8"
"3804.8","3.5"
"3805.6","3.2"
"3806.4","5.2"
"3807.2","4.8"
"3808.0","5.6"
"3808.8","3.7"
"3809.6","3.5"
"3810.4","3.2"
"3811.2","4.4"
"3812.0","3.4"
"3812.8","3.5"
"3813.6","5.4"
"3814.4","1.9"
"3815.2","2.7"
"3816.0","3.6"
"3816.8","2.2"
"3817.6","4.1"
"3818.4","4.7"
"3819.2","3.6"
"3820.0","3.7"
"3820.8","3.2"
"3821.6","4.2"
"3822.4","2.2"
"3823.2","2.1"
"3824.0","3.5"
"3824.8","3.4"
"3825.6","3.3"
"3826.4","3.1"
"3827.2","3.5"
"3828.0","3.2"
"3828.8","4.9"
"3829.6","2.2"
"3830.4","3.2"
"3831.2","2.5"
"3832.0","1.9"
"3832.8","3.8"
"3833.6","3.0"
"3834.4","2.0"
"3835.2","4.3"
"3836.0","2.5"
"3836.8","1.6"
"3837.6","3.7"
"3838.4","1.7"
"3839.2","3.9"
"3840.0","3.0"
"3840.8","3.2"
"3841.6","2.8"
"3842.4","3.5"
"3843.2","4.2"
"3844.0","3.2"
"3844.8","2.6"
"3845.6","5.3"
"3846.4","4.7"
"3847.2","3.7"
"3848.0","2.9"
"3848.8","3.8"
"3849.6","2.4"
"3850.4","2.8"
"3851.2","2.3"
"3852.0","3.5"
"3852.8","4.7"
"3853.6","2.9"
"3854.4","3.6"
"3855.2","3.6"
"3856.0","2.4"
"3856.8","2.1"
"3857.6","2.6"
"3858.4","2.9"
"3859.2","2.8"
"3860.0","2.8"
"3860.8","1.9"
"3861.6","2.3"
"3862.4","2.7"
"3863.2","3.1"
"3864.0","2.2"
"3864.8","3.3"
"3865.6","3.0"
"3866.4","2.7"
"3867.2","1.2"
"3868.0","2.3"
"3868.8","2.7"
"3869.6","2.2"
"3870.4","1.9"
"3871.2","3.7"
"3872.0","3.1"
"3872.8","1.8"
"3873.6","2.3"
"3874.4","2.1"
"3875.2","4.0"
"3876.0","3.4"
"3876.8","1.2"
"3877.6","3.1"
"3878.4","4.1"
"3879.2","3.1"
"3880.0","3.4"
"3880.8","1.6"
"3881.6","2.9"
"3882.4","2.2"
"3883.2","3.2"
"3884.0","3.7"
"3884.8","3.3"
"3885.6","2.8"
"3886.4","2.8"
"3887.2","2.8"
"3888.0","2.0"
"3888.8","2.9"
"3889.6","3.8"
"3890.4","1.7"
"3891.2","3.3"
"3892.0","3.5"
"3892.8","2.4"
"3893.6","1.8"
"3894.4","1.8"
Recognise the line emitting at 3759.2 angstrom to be C IV 1549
